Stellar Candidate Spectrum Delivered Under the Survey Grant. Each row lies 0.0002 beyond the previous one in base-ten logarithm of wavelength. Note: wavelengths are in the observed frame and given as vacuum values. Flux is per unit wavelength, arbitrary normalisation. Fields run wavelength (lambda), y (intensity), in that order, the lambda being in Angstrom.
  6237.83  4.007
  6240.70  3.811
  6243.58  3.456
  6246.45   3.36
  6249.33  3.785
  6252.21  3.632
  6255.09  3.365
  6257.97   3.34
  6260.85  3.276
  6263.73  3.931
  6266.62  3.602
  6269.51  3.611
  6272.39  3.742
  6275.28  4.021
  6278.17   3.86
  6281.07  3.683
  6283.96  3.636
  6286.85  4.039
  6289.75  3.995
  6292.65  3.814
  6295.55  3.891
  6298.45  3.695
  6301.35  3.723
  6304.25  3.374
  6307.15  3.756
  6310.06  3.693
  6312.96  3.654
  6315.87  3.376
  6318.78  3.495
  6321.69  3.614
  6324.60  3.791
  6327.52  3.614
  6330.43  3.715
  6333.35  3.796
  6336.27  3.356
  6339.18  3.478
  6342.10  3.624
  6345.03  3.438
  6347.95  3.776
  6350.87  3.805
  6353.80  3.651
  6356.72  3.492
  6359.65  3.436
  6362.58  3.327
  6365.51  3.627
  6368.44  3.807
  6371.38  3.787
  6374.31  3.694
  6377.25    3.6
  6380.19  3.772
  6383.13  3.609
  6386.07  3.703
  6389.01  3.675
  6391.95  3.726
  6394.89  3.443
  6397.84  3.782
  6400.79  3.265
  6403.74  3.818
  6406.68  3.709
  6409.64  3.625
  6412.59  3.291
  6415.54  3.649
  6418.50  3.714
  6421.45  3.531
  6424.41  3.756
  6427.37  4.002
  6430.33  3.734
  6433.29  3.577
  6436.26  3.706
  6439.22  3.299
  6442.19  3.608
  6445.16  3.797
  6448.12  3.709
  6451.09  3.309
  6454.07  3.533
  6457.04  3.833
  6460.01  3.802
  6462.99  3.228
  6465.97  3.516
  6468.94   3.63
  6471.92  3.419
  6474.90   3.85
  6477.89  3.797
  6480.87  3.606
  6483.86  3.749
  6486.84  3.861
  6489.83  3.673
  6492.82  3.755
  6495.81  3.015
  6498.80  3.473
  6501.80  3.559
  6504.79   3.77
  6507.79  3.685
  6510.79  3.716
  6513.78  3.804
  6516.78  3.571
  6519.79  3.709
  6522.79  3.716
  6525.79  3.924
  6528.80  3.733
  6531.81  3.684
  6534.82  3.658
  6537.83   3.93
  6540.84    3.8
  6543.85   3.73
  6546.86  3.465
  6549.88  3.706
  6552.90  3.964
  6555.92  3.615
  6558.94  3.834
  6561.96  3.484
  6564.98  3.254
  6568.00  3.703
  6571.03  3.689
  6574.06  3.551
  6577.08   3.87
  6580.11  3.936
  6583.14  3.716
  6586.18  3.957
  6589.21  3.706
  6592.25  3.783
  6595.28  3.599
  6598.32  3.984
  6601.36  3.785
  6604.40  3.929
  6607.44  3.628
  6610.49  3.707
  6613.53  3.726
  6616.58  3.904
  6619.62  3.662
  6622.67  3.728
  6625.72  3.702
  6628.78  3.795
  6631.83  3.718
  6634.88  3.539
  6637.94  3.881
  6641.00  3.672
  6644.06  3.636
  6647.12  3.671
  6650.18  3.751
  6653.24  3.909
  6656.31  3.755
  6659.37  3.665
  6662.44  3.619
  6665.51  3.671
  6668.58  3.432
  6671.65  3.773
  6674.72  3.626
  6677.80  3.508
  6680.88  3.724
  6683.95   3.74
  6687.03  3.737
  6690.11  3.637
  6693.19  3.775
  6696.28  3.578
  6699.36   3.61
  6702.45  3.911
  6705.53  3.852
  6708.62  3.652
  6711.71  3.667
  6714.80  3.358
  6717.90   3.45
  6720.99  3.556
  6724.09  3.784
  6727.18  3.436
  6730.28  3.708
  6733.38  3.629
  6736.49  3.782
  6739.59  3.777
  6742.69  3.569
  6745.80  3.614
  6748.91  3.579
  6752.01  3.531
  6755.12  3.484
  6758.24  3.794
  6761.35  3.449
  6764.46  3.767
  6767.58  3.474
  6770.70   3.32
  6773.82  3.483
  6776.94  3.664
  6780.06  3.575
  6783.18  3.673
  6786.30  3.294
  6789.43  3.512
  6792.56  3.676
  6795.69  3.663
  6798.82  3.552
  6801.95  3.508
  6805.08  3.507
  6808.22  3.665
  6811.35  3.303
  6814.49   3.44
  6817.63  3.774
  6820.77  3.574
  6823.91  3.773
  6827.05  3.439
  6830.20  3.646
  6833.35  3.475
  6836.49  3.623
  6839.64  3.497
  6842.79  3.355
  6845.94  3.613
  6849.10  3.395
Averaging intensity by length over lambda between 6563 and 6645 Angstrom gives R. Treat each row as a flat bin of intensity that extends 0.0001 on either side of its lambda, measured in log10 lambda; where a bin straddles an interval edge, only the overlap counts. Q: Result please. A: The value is 3.73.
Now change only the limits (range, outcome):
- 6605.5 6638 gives 3.72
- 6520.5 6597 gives 3.72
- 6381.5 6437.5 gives 3.65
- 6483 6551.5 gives 3.68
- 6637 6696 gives 3.69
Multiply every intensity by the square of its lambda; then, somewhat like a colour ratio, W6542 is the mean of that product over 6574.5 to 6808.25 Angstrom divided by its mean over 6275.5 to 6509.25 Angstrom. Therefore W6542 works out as 1.10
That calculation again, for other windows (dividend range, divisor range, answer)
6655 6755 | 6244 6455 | 1.12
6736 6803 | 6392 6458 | 1.10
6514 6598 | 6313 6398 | 1.09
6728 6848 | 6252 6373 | 1.13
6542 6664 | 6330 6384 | 1.11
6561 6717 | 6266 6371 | 1.11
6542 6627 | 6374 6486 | 1.08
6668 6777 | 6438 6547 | 1.06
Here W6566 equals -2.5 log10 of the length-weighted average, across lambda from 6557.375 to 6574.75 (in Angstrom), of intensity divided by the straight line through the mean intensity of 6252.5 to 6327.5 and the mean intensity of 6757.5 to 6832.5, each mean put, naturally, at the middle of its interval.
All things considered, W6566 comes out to 0.008 mag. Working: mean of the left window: 3.68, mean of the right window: 3.56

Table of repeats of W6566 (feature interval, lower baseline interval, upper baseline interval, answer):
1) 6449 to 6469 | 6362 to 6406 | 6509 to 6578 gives 0.037 mag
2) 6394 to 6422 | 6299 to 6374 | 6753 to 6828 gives 0.005 mag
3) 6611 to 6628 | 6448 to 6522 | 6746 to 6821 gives -0.045 mag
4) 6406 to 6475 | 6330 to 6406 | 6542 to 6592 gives 0.012 mag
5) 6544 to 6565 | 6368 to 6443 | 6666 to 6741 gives 0.000 mag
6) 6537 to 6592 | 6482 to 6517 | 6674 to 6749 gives -0.022 mag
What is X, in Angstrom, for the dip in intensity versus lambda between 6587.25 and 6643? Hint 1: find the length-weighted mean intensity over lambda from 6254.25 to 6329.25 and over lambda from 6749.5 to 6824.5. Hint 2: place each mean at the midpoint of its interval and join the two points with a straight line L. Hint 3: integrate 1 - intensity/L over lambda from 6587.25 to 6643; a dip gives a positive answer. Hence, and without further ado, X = -2.3 Angstrom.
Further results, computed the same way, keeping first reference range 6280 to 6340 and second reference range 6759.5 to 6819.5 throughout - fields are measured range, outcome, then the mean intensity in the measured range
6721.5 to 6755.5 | -0.7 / 3.63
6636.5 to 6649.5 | -0.5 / 3.72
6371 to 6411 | 0.0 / 3.65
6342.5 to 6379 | 0.4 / 3.62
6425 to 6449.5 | -0.3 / 3.68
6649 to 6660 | -0.6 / 3.78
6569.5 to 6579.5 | -0.3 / 3.72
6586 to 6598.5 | -0.6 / 3.77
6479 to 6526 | -0.4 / 3.66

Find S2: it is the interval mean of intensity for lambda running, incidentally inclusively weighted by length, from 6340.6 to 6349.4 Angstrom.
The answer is 3.61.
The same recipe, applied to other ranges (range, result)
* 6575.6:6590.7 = 3.84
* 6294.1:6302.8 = 3.77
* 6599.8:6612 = 3.76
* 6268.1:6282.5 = 3.78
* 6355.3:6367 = 3.47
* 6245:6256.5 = 3.54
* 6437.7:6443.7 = 3.46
